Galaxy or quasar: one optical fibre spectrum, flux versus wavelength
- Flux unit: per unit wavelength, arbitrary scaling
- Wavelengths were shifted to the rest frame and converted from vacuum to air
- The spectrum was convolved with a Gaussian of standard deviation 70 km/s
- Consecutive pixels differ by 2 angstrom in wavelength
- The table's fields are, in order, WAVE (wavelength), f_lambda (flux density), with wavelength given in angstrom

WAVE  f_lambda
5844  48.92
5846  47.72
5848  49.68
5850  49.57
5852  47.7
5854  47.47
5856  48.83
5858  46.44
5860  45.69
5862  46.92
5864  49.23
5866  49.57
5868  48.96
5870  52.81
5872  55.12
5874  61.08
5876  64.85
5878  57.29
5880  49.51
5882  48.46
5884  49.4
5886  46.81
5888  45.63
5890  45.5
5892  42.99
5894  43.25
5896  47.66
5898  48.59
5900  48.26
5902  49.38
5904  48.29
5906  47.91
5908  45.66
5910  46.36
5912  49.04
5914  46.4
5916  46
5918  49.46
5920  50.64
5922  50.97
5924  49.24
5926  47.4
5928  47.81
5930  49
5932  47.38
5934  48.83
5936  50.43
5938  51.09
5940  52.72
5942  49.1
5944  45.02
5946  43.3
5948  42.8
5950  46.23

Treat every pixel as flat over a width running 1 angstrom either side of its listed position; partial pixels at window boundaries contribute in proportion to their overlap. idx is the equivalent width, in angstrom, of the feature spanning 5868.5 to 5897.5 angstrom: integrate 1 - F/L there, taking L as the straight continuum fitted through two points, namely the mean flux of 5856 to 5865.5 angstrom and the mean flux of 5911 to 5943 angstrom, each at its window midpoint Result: -1.7 angstrom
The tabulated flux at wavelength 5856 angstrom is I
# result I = 48.83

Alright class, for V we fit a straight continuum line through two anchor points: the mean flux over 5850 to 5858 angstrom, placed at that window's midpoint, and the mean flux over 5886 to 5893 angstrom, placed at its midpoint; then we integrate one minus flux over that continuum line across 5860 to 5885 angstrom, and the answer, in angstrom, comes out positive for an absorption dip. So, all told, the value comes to -3.3 angstrom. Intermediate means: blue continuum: 48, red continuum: 45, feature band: 52.5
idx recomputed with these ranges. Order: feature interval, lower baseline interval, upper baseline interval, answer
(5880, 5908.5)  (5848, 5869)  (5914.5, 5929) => 0.8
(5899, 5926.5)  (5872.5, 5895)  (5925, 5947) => 0.6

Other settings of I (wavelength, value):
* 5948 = 42.8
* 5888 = 45.63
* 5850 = 49.57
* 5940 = 52.72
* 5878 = 57.29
